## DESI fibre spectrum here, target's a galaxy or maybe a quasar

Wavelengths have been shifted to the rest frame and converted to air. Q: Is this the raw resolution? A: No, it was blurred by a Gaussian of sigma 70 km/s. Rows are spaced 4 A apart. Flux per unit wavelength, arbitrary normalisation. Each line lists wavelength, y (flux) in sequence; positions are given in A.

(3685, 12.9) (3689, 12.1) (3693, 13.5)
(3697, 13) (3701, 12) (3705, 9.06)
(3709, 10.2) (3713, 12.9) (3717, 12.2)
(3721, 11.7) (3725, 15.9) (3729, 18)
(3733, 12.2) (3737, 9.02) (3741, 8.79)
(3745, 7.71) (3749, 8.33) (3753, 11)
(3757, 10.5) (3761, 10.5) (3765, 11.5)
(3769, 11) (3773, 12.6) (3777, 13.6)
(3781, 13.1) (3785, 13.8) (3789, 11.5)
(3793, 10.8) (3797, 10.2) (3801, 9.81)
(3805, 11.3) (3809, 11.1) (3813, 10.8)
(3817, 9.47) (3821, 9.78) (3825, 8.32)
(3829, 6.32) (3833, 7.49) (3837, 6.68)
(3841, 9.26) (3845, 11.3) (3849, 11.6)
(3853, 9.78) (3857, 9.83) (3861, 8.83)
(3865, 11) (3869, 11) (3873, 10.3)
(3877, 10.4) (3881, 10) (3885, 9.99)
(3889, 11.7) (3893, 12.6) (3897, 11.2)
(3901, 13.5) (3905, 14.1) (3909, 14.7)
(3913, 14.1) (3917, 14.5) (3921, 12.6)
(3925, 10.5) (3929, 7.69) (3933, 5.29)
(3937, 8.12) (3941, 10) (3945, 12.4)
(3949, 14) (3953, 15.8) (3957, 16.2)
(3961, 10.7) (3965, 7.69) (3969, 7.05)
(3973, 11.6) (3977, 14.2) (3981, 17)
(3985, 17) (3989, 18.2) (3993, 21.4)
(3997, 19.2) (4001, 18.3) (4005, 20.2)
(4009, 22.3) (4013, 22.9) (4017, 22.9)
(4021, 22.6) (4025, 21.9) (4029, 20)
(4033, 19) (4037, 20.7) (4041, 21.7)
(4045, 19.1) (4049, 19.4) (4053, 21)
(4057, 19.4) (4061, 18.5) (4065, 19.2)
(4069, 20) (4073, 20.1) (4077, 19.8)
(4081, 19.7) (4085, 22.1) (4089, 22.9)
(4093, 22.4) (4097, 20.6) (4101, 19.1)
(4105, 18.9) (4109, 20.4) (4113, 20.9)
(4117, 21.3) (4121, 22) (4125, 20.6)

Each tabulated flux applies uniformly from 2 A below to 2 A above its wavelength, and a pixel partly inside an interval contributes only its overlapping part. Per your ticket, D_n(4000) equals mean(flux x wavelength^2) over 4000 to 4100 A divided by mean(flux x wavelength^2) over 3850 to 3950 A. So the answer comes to 2.0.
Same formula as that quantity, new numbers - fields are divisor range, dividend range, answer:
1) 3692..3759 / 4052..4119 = 2.13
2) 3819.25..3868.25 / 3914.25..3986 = 1.35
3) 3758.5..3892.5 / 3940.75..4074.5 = 1.87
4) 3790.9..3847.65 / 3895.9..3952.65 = 1.31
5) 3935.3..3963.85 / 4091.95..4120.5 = 1.79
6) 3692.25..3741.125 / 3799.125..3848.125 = 0.81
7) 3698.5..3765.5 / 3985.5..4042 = 2.12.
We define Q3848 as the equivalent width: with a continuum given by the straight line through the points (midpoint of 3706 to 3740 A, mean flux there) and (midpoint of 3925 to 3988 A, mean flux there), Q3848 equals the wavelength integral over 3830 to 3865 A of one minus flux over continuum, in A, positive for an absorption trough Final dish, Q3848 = 7.94 A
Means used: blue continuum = 12.5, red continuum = 11.7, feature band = 9.35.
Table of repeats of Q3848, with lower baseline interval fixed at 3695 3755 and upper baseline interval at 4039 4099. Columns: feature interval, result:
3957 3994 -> 8.70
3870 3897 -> 8.18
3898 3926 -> 4.90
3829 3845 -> 7.04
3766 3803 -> 3.34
